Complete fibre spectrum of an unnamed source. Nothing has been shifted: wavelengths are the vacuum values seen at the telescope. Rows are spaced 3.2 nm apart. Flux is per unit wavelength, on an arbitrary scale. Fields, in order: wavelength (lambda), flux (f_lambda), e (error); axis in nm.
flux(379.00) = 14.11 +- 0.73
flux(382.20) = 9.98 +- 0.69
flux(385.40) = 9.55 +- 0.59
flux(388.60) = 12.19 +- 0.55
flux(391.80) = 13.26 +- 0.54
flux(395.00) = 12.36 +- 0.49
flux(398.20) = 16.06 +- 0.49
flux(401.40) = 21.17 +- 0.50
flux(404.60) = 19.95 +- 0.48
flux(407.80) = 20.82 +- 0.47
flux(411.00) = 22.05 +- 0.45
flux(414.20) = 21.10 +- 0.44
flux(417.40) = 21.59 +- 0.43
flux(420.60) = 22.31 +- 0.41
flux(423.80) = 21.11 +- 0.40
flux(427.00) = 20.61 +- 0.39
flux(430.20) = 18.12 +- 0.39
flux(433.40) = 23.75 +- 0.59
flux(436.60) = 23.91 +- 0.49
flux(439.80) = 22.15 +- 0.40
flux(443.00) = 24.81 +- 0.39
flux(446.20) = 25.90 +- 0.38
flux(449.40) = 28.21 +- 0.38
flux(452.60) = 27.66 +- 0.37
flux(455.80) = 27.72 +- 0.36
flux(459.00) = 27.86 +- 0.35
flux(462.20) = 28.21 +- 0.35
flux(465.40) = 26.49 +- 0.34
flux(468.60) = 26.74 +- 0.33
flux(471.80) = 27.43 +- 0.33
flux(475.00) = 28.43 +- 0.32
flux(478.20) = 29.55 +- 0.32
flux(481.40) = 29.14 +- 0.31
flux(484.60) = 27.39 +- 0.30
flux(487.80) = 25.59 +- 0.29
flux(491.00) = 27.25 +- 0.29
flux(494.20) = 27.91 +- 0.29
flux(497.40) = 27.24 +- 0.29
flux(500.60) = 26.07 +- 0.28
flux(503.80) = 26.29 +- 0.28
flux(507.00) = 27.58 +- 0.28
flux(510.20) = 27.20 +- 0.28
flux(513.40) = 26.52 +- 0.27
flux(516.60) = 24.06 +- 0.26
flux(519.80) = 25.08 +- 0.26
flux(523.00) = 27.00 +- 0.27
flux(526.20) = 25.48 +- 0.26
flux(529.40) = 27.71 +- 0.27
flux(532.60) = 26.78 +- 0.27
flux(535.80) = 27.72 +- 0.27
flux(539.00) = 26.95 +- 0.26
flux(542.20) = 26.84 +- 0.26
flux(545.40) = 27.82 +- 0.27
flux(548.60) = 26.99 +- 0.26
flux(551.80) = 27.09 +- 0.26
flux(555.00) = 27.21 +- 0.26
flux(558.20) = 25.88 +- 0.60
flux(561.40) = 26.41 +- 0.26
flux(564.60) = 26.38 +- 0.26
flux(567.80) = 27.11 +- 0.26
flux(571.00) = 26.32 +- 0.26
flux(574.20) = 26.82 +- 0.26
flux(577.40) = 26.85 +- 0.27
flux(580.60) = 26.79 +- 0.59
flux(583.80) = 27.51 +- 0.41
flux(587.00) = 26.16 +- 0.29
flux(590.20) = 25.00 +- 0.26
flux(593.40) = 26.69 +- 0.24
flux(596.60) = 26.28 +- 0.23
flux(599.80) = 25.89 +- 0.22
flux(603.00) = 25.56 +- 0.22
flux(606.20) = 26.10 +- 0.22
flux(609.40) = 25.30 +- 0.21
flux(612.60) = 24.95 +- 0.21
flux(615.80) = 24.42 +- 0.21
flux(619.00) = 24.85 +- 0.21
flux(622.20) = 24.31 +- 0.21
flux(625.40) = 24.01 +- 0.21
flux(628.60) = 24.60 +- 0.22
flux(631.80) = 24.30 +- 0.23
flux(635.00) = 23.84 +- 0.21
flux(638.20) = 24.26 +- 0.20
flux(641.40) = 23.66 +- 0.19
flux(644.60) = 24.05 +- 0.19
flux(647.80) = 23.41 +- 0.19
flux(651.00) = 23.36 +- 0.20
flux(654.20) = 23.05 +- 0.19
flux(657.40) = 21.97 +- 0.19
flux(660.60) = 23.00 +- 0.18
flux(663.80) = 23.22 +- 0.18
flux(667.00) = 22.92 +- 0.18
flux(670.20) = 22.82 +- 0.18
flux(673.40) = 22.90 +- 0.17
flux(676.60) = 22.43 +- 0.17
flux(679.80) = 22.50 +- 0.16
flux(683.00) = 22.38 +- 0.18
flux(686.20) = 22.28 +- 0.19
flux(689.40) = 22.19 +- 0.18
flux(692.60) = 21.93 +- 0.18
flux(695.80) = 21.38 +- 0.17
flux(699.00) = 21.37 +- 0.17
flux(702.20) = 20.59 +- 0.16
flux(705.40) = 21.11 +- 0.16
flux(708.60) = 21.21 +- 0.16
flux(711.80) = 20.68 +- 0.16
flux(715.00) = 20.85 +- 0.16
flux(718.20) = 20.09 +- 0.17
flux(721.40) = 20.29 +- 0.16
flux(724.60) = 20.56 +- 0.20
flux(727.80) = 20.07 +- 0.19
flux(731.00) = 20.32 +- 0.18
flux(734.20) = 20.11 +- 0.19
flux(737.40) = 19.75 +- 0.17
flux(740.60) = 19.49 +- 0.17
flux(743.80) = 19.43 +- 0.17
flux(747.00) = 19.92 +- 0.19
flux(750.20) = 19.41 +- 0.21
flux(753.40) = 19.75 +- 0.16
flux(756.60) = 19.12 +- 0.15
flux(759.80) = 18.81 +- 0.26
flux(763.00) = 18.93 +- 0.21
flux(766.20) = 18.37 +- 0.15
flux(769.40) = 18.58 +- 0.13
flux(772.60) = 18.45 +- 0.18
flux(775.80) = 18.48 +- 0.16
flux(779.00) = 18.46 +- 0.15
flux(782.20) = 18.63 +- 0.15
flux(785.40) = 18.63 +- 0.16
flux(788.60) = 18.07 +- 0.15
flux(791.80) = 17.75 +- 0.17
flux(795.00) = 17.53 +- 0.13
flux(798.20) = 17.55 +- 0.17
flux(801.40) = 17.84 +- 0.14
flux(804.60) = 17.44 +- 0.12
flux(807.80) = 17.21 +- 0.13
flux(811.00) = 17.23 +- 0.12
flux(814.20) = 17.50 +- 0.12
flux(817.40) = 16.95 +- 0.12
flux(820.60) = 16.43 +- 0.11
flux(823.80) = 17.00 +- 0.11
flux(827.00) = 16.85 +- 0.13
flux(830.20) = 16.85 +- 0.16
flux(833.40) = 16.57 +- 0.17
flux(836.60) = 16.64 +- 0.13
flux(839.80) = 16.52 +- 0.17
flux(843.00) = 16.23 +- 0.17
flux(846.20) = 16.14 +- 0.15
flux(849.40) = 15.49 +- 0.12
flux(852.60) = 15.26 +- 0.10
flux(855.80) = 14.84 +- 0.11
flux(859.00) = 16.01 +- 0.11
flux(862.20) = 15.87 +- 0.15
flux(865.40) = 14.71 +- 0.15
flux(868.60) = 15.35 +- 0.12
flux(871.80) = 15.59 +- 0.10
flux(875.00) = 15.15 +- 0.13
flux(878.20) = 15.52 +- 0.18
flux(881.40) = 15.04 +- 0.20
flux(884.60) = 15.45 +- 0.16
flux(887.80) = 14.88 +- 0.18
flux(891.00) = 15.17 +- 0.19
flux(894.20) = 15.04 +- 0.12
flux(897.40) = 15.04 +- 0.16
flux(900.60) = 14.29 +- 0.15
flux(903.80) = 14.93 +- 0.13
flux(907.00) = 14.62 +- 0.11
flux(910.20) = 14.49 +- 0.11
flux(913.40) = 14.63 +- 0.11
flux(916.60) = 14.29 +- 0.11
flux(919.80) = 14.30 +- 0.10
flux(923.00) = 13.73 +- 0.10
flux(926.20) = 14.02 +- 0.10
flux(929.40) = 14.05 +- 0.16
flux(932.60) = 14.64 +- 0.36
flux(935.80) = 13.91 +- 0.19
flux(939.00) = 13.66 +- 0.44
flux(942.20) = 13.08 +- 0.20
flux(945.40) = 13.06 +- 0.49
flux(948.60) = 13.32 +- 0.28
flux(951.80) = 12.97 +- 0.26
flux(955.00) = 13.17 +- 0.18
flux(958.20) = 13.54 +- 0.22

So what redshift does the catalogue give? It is 0.000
